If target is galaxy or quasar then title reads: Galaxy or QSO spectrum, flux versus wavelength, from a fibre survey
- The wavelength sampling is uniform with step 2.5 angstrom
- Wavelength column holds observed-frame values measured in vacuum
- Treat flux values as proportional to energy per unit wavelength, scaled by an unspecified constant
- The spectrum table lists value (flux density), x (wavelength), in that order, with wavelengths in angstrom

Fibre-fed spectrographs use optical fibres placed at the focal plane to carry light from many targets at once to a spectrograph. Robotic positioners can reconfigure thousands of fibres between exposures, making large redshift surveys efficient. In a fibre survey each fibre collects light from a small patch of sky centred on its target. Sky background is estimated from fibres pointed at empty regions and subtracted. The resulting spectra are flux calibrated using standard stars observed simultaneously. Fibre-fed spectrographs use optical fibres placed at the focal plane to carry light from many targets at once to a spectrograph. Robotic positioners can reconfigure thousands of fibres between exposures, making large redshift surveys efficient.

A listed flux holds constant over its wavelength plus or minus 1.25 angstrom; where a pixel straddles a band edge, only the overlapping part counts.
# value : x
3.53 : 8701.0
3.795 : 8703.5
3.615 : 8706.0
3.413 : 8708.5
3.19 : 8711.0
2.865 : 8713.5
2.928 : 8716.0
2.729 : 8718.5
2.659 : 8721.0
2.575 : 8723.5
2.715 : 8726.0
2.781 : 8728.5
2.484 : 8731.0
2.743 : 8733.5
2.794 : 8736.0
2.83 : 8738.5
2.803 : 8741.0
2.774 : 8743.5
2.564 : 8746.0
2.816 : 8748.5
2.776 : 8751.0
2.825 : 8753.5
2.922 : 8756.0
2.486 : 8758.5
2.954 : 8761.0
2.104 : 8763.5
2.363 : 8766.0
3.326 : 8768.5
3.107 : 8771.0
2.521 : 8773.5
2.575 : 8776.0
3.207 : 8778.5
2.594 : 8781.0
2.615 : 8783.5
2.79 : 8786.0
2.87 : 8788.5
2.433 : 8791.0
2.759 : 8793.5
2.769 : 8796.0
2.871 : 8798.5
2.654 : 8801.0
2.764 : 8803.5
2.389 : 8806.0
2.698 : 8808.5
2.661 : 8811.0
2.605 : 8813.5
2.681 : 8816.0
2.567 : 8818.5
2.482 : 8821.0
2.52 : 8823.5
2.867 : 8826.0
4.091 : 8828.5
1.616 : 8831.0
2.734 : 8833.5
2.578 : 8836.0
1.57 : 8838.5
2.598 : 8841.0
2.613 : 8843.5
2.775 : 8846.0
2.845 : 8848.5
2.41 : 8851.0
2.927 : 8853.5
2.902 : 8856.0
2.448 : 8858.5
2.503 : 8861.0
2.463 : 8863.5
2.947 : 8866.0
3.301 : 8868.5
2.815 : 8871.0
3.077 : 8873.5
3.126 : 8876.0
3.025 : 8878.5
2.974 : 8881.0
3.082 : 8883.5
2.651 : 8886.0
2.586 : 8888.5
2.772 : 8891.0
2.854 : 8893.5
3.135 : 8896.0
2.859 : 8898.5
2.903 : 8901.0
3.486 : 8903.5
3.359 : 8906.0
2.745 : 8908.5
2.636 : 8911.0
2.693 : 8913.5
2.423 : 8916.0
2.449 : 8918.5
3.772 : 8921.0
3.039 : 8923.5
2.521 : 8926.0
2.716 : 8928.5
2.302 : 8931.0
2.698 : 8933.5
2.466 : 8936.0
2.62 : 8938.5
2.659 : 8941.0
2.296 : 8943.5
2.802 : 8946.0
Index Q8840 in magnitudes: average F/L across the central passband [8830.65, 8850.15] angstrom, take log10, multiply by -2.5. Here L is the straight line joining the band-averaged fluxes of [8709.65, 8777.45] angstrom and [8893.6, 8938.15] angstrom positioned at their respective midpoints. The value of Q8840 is 0.142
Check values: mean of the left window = 2.75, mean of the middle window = 2.45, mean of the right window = 2.83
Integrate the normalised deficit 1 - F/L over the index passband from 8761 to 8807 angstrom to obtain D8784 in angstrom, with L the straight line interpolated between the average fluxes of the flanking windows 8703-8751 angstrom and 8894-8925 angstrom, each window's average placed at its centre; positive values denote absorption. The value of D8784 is 3.0 angstrom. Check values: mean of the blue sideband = 2.88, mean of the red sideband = 2.95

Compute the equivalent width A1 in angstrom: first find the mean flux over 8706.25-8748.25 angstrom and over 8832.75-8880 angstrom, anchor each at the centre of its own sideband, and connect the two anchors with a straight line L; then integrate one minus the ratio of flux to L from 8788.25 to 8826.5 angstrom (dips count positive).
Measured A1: 1.5 angstrom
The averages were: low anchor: 2.82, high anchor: 2.72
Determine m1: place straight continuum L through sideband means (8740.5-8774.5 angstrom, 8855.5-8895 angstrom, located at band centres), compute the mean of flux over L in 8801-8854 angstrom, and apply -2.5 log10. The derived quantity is 0.08 mag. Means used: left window 2.74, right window 2.85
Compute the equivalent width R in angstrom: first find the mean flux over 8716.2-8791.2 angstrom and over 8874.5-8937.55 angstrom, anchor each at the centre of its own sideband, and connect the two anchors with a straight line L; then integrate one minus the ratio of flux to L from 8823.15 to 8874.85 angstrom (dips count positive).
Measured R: 2.0 angstrom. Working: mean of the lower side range 2.73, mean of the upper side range 2.85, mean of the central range 2.7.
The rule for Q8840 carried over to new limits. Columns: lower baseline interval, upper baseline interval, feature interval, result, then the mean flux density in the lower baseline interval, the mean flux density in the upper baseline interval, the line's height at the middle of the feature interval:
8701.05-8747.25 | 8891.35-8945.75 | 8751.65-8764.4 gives 0.09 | 2.92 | 2.79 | 2.9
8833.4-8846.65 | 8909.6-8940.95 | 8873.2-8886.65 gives -0.17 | 2.44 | 2.69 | 2.56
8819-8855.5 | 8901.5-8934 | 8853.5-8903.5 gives -0.06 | 2.62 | 2.84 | 2.73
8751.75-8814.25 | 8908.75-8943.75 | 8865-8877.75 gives -0.14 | 2.72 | 2.68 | 2.69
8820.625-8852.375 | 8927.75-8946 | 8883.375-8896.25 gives -0.09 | 2.6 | 2.55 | 2.57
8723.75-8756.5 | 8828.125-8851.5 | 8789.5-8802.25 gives -0.03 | 2.75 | 2.53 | 2.63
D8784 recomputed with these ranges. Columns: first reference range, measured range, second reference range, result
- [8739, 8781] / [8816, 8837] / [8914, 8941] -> 0.4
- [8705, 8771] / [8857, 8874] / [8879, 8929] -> 0.5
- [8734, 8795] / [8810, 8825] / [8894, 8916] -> 1.2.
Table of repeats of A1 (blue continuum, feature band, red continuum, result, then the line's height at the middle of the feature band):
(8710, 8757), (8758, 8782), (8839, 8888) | 0.4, 2.78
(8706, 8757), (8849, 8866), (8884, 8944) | 0.9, 2.8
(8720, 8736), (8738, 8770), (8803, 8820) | -1.0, 2.65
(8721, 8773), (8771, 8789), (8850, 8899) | 0.0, 2.76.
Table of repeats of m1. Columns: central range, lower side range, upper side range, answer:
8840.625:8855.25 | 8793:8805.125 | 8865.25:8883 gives 0.09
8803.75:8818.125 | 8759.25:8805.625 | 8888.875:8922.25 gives 0.06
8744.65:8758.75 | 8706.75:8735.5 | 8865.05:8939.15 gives 0.04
